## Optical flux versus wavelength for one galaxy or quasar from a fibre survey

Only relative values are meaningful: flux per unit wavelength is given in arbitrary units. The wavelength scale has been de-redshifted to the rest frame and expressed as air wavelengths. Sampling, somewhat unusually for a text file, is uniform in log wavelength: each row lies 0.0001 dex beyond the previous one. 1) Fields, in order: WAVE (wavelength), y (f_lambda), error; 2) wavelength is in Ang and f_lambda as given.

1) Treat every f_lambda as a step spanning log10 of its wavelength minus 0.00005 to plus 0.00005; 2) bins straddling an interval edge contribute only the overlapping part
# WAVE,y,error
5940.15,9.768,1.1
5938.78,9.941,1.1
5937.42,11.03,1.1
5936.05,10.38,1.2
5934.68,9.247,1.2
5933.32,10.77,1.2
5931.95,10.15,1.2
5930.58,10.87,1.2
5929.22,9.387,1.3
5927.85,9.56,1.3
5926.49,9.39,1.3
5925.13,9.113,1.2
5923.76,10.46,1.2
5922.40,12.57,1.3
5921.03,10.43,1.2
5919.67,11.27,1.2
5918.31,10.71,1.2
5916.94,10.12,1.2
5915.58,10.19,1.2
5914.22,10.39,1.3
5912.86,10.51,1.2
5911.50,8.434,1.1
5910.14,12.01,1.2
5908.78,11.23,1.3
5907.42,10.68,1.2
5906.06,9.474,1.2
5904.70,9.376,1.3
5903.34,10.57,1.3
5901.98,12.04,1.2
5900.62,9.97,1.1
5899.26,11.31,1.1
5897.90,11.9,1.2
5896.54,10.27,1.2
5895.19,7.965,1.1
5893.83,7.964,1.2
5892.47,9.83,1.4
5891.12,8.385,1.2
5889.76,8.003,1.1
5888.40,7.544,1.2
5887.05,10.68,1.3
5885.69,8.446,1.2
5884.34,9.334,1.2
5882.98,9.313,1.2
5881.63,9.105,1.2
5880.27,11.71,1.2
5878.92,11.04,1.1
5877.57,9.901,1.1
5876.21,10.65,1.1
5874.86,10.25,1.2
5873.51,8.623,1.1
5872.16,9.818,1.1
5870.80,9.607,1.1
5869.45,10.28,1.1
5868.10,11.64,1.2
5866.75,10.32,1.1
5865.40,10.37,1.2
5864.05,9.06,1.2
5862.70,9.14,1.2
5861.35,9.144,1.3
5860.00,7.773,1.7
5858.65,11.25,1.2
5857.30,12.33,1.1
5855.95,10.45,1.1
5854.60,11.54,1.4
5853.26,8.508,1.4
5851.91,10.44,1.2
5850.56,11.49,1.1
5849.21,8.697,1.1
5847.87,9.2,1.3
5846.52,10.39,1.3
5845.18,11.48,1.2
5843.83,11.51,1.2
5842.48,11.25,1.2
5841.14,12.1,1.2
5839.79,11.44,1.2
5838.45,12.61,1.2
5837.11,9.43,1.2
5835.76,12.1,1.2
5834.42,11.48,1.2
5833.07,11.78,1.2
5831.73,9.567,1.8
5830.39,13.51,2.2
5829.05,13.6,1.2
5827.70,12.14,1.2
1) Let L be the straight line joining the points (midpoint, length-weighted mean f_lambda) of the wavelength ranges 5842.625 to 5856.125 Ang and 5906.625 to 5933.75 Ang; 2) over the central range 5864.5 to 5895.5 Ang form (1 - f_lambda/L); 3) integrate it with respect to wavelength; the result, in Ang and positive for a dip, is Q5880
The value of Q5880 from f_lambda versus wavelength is 2.4 Ang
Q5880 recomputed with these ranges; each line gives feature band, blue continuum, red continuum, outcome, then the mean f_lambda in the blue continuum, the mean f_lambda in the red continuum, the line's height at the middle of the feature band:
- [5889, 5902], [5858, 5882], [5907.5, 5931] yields 0.7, 9.99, 10.4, 10.2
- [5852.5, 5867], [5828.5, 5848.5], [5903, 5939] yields 1.5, 11.4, 10.3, 11.1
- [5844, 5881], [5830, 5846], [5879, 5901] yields 1.2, 11.5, 9.52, 10.6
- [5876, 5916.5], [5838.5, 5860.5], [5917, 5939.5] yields 2.1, 10.7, 10.3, 10.5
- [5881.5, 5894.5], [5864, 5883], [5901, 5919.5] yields 1.8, 10.2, 10.5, 10.3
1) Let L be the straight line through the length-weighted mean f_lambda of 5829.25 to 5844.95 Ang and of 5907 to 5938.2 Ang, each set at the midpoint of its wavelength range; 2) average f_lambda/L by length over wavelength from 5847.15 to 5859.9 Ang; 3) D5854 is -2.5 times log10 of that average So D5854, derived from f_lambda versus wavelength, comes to 0.10 mag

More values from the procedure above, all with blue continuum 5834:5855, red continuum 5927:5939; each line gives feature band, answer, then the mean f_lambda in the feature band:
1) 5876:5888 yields 0.06 mag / 9.94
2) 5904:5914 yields 0.01 mag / 10.3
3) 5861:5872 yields 0.07 mag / 9.96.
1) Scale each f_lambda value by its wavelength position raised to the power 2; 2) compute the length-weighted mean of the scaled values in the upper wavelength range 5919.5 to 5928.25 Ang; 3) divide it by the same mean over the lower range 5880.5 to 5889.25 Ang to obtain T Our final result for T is 1.15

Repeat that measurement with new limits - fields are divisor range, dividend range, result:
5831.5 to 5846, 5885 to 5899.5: 0.83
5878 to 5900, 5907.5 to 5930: 1.10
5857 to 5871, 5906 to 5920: 1.06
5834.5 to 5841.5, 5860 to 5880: 0.87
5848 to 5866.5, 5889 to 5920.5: 1.03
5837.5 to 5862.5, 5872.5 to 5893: 0.91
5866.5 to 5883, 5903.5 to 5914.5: 1.02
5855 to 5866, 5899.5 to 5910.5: 1.08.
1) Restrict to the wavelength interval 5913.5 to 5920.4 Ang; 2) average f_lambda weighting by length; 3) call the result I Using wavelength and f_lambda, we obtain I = 10.5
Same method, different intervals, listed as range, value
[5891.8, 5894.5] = 8.89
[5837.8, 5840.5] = 12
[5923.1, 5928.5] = 9.63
